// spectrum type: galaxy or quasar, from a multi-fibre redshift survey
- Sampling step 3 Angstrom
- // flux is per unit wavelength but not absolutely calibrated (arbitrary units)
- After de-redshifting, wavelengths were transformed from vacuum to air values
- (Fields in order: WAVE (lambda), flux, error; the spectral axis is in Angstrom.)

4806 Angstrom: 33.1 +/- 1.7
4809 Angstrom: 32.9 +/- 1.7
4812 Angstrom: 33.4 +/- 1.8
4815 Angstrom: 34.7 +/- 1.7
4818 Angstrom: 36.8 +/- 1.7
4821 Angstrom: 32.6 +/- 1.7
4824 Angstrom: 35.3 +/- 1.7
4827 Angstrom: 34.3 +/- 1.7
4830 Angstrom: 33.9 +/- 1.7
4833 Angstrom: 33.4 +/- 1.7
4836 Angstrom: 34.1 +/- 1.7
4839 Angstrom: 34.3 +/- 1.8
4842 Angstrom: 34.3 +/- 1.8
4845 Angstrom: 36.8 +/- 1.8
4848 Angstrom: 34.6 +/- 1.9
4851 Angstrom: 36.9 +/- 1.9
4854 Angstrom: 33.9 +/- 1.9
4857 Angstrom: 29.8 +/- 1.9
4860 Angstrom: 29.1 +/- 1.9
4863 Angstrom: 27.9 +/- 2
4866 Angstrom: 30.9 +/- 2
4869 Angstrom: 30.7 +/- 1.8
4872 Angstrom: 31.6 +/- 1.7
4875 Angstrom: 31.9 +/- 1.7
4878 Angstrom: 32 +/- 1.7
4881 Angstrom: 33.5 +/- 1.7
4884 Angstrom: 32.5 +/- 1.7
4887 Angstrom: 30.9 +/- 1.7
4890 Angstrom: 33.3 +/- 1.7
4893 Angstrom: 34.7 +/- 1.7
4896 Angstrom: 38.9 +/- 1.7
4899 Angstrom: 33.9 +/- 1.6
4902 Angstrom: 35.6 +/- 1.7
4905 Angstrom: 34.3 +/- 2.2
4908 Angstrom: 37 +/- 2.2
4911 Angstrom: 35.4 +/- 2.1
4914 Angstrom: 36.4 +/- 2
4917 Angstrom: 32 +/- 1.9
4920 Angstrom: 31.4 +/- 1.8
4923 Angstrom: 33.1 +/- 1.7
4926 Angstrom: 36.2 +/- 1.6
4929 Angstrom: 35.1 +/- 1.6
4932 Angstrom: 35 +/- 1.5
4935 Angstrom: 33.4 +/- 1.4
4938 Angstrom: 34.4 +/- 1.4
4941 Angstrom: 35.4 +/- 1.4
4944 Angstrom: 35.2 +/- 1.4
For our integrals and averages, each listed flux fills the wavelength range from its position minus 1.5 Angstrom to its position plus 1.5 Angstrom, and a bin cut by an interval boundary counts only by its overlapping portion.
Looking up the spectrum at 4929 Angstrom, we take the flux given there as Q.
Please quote 35.1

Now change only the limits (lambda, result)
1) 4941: 35.4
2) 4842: 34.3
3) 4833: 33.4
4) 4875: 31.9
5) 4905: 34.3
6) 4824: 35.3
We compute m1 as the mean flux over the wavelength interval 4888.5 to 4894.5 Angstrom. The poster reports 34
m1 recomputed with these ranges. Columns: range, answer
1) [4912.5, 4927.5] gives 33.8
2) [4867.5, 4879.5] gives 31.6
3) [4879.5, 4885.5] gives 33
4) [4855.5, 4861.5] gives 29.5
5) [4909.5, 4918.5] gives 34.6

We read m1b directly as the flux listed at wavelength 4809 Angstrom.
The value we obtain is 32.9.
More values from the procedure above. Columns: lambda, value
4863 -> 27.9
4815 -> 34.7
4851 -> 36.9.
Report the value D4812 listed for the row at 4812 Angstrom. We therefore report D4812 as 33.4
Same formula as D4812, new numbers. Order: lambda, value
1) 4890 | 33.3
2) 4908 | 37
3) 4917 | 32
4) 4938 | 34.4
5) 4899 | 33.9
